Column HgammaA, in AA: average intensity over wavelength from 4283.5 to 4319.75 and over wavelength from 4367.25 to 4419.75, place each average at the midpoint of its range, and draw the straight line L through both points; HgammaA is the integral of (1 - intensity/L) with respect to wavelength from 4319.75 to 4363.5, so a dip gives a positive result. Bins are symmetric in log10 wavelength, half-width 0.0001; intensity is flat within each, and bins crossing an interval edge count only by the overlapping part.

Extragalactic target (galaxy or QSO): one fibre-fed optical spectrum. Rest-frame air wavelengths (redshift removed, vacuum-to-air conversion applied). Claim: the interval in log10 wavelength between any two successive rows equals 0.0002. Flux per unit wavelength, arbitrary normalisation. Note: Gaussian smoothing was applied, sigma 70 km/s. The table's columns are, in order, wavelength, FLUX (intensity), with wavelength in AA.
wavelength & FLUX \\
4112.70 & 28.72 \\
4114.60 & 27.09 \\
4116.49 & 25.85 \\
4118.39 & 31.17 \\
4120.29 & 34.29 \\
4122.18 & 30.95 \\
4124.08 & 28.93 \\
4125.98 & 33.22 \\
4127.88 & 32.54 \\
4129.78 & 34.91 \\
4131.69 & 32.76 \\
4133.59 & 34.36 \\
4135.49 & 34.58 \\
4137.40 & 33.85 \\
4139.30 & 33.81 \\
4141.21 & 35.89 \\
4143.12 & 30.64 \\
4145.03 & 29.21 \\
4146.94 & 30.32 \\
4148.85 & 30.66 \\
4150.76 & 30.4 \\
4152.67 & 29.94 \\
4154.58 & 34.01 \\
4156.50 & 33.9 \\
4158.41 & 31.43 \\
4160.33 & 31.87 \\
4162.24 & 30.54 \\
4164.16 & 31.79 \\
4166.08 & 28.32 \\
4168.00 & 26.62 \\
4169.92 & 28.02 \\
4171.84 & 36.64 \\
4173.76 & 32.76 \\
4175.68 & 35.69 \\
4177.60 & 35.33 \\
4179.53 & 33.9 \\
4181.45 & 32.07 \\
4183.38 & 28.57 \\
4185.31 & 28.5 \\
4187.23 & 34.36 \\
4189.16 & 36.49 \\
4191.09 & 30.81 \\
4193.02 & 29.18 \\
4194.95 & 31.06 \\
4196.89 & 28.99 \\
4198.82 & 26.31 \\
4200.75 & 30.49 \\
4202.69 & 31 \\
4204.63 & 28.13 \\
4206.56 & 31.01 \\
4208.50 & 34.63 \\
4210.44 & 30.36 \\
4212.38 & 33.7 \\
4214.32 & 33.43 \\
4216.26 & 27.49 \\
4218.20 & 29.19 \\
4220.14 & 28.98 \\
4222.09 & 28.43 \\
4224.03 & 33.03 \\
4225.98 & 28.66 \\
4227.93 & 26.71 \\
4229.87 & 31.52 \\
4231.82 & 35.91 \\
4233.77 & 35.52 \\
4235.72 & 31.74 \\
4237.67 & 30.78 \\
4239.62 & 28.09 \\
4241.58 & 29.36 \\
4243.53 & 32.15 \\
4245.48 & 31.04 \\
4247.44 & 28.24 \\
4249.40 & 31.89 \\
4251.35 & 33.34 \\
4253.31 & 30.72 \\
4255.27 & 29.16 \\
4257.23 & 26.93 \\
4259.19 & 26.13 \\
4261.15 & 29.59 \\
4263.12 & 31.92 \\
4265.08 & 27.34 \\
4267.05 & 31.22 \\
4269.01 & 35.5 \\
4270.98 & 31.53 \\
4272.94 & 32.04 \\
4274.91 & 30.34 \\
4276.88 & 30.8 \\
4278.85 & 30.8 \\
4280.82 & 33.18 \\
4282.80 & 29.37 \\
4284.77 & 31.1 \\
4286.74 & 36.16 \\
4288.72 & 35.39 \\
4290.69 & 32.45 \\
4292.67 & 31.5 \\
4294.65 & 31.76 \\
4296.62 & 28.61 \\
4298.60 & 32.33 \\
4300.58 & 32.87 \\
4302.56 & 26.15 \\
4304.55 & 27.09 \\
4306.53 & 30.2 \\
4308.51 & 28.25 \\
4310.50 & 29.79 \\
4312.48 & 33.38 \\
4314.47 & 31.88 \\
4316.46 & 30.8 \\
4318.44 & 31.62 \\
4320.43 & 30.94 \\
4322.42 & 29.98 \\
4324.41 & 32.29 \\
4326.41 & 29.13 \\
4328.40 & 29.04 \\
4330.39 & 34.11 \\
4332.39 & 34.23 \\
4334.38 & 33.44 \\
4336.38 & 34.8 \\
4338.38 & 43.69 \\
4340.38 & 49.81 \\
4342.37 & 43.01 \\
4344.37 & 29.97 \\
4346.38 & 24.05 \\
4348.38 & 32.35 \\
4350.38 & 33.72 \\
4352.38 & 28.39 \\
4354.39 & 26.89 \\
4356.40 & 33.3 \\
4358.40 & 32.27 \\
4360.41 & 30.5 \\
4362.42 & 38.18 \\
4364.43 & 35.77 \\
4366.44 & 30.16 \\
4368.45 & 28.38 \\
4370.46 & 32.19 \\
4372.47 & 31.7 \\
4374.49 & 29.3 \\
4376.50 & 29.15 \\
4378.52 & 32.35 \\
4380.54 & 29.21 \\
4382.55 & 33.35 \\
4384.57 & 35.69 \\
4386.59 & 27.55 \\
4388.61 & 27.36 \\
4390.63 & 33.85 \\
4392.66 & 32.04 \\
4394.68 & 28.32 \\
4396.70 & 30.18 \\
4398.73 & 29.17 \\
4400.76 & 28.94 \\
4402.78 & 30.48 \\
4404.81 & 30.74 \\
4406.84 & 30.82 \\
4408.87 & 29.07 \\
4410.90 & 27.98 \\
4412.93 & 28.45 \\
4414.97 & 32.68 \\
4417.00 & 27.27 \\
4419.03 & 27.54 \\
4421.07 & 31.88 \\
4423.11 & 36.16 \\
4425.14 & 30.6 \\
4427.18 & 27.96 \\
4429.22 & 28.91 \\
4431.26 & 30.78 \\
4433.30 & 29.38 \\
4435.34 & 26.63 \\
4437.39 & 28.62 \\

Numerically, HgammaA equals -3.8 AA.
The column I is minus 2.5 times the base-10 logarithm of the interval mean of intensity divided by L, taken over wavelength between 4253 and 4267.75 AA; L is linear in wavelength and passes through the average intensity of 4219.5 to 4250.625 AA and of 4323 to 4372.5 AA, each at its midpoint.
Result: 0.084 mag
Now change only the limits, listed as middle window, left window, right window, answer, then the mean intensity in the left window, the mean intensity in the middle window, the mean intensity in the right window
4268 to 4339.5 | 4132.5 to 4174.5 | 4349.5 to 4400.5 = -0.019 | 31.8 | 31.9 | 31.1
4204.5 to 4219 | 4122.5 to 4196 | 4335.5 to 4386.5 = 0.038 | 32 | 31.2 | 33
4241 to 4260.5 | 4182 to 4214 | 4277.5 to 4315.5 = 0.040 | 30.9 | 29.9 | 31.2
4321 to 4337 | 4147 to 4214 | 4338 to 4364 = 0.058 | 31.4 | 32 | 34.1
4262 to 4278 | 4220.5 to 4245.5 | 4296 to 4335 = -0.015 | 30.9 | 31.3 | 30.8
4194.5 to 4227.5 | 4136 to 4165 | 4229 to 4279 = 0.039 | 31.9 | 30.2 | 30.9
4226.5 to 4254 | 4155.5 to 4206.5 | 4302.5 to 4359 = 0.017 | 31.3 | 31.2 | 32.3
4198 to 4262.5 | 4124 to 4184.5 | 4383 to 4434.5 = 0.039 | 32.1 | 30.4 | 30.2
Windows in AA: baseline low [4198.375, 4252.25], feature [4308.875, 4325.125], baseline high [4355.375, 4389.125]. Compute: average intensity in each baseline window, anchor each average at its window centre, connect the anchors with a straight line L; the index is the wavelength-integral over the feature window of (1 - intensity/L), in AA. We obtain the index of 0.1 AA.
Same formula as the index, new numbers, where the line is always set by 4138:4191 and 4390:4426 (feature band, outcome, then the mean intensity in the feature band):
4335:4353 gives -2.9 AA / 35.6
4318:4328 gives 0.1 AA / 30.6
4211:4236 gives 0.4 AA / 31.1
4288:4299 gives -0.3 AA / 31.9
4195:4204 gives 0.7 AA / 29.3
